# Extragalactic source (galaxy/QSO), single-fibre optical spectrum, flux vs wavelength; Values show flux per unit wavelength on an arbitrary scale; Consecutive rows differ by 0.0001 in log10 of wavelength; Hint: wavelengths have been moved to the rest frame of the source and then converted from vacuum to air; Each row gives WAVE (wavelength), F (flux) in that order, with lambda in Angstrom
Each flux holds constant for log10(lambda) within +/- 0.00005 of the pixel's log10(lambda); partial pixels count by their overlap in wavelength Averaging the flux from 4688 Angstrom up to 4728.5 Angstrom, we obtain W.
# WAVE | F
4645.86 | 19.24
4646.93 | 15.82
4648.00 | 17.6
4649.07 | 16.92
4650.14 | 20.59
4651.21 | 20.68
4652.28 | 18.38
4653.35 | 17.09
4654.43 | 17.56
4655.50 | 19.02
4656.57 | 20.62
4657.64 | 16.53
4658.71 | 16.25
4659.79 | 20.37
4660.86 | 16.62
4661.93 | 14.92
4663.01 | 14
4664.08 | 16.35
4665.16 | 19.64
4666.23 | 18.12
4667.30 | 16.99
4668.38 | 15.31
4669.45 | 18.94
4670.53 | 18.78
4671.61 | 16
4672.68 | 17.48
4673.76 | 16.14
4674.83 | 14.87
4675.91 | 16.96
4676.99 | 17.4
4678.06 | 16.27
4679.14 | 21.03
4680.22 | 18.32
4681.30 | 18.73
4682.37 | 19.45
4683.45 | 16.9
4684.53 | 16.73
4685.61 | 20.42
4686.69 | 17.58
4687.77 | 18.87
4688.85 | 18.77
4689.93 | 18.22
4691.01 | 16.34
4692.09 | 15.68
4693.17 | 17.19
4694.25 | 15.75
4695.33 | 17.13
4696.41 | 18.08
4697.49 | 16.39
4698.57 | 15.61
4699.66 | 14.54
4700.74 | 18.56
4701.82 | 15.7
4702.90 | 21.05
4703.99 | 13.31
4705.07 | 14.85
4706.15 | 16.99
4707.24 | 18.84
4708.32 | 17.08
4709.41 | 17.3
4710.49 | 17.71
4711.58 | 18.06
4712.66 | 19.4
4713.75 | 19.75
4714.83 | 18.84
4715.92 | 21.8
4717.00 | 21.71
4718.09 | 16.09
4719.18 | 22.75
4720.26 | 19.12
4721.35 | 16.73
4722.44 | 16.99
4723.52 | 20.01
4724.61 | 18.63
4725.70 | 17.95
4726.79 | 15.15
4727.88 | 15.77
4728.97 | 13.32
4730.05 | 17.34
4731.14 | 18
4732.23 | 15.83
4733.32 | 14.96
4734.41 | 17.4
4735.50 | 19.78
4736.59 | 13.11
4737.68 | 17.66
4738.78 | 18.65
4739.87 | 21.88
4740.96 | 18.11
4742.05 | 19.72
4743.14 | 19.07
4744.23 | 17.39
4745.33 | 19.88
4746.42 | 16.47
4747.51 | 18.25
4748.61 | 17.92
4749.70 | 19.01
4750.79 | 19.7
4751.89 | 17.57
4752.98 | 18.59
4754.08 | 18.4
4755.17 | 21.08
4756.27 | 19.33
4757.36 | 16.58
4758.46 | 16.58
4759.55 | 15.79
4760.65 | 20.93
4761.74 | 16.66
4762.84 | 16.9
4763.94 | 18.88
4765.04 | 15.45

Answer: 17.7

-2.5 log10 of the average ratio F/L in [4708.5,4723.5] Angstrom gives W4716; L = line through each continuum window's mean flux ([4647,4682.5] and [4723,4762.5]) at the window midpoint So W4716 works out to -0.07 mag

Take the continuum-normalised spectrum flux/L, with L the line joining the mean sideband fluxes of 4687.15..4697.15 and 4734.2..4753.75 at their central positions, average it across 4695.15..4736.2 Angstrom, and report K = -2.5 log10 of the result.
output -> 0.01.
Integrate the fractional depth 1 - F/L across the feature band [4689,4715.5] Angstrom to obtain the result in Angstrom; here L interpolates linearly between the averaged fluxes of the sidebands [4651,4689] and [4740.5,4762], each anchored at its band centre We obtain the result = 1.1 Angstrom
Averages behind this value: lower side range 17.7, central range 17.2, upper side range 18.4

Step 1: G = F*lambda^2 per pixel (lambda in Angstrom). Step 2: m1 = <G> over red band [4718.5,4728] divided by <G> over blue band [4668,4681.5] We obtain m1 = 1.07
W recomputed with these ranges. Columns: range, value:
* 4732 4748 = 17.9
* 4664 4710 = 17.3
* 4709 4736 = 18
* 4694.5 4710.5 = 16.8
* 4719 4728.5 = 17.9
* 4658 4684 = 17.3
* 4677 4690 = 18.4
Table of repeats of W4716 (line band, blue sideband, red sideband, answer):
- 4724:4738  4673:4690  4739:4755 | 0.13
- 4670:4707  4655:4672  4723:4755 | 0.02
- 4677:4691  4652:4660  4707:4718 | 0.01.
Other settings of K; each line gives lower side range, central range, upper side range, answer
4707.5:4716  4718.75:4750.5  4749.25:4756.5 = 0.06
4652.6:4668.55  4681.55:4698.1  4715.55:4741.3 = 0.00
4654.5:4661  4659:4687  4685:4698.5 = 0.03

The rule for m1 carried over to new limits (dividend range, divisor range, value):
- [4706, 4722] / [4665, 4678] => 1.12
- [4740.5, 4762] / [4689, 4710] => 1.12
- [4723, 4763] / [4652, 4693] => 1.05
